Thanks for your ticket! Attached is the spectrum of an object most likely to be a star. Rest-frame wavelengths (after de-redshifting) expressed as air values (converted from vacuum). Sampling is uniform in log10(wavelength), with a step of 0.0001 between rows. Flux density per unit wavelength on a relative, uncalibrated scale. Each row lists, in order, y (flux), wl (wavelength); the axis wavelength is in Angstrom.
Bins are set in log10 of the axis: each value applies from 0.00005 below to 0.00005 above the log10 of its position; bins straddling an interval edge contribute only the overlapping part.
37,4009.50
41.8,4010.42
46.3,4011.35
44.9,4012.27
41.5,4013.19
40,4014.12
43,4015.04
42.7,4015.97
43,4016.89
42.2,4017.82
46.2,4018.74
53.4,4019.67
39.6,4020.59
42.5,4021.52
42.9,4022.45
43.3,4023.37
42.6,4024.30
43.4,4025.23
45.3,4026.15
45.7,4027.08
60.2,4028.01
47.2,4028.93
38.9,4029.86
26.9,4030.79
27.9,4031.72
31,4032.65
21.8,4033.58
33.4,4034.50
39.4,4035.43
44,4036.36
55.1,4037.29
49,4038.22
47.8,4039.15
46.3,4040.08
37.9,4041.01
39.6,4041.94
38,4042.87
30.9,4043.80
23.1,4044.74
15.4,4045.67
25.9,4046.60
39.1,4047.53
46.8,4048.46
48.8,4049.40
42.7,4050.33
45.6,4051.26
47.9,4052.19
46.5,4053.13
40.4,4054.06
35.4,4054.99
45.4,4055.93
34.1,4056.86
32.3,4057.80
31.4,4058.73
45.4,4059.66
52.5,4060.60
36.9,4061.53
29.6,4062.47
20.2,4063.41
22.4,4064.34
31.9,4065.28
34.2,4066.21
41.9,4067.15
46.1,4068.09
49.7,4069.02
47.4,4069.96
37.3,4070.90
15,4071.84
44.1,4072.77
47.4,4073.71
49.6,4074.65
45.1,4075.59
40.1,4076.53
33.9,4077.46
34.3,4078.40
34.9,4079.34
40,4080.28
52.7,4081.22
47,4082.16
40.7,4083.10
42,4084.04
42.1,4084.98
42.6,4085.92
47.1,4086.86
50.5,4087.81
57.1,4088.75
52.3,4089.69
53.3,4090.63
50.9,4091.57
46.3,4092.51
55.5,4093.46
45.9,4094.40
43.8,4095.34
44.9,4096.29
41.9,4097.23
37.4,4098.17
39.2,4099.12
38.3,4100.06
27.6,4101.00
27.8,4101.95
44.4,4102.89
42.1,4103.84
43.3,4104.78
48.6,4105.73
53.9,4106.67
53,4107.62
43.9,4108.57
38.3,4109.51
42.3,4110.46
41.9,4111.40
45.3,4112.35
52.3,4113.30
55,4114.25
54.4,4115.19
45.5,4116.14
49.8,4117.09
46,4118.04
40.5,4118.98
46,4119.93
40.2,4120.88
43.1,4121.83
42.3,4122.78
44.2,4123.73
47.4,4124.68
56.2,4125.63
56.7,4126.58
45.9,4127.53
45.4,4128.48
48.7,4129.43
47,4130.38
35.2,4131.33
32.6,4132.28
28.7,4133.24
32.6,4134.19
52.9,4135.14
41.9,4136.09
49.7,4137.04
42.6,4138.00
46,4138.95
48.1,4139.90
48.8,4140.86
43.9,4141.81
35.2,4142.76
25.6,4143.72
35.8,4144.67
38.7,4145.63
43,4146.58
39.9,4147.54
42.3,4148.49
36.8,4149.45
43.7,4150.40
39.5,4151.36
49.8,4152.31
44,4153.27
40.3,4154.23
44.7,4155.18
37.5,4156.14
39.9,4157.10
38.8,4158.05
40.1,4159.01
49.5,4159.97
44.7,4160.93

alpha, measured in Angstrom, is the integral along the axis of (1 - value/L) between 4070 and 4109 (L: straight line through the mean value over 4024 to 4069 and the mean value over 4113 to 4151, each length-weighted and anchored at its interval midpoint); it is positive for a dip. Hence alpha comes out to -2.1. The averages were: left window 38.7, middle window 43.4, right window 43.7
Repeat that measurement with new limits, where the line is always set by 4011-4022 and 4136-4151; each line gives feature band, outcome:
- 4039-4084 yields 4.33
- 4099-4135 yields -1.83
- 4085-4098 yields -1.79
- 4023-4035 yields 1.24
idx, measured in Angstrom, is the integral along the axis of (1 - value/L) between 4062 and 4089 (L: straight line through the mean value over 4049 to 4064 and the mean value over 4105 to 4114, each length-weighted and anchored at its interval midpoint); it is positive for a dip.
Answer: 1.33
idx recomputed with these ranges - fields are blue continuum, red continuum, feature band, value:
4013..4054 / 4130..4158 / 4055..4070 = 1.3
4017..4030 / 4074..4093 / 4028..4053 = 3.7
